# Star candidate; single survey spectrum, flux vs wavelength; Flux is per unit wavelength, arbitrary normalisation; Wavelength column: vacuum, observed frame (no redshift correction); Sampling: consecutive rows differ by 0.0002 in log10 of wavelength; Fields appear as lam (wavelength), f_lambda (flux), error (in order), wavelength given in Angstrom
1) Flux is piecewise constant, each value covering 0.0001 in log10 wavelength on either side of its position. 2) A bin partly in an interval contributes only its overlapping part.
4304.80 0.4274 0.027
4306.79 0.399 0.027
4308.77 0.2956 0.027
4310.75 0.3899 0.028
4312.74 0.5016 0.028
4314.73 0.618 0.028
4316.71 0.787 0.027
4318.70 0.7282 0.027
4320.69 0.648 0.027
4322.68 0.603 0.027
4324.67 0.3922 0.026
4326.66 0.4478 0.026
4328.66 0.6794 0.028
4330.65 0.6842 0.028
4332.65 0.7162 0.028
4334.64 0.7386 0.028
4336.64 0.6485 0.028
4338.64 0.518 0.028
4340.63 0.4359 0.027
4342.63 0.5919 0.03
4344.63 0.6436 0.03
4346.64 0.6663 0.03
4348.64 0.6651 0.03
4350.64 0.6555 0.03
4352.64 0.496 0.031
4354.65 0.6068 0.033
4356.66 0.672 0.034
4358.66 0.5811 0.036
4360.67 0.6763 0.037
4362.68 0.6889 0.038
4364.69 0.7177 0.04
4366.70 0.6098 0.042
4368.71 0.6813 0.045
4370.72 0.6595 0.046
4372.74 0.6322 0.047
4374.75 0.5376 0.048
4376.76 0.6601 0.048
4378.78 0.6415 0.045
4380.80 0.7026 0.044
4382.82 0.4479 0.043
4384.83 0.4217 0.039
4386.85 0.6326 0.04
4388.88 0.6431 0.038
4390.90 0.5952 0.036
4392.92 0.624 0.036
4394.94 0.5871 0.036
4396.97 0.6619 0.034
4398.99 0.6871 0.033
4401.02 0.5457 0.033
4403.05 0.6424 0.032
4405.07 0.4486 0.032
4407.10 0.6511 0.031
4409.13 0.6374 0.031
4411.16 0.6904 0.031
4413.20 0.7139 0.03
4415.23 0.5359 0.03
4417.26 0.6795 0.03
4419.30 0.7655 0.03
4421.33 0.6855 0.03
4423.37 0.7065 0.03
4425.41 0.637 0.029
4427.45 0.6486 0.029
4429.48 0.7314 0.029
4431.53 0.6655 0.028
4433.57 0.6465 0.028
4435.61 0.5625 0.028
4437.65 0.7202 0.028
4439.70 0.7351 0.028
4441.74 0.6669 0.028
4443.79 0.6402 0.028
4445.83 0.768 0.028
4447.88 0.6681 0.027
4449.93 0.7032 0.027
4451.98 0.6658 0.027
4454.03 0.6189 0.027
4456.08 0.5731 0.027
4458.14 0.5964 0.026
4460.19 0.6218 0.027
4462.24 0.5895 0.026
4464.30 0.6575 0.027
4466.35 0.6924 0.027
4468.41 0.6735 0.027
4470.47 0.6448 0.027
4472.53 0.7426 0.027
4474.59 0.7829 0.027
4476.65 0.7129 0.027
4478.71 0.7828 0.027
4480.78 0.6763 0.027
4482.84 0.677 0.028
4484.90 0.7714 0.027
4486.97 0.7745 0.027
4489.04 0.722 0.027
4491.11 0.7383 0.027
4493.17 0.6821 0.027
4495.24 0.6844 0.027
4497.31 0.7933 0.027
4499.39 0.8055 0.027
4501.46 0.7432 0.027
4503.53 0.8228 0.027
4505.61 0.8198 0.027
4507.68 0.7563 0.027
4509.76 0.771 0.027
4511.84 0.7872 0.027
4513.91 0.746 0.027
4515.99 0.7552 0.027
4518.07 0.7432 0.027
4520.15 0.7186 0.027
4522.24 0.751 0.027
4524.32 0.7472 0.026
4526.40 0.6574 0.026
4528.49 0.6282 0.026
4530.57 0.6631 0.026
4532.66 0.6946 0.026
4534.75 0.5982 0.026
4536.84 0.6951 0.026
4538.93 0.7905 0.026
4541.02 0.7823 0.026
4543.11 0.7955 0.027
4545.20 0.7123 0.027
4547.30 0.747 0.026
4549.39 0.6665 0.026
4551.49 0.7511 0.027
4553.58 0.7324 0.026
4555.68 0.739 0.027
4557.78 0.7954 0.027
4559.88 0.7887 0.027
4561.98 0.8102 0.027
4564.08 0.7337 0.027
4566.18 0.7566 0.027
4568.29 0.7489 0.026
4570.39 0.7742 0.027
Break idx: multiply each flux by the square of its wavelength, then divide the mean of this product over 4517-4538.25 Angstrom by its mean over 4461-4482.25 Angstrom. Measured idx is 1.02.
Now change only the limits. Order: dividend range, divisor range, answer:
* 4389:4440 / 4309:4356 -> 1.12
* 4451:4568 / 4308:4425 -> 1.25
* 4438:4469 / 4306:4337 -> 1.21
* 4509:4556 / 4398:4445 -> 1.16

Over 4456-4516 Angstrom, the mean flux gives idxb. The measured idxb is 0.722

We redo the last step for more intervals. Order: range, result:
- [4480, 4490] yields 0.726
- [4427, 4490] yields 0.682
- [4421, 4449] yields 0.677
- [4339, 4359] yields 0.6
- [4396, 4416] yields 0.622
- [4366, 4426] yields 0.626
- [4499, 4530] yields 0.748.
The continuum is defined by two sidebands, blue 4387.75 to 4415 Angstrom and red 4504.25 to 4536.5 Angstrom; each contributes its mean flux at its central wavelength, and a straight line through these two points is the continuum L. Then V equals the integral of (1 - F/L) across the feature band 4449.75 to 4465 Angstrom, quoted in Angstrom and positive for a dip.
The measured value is 1.0 Angstrom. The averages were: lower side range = 0.623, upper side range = 0.723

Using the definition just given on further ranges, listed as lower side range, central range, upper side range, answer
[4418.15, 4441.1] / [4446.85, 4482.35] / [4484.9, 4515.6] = 2.48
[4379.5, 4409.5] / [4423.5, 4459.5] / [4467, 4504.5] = 0.20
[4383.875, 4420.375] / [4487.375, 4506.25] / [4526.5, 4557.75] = -1.97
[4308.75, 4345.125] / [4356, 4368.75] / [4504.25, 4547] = -0.92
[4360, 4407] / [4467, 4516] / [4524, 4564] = -3.83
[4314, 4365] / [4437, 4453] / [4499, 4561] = -0.15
